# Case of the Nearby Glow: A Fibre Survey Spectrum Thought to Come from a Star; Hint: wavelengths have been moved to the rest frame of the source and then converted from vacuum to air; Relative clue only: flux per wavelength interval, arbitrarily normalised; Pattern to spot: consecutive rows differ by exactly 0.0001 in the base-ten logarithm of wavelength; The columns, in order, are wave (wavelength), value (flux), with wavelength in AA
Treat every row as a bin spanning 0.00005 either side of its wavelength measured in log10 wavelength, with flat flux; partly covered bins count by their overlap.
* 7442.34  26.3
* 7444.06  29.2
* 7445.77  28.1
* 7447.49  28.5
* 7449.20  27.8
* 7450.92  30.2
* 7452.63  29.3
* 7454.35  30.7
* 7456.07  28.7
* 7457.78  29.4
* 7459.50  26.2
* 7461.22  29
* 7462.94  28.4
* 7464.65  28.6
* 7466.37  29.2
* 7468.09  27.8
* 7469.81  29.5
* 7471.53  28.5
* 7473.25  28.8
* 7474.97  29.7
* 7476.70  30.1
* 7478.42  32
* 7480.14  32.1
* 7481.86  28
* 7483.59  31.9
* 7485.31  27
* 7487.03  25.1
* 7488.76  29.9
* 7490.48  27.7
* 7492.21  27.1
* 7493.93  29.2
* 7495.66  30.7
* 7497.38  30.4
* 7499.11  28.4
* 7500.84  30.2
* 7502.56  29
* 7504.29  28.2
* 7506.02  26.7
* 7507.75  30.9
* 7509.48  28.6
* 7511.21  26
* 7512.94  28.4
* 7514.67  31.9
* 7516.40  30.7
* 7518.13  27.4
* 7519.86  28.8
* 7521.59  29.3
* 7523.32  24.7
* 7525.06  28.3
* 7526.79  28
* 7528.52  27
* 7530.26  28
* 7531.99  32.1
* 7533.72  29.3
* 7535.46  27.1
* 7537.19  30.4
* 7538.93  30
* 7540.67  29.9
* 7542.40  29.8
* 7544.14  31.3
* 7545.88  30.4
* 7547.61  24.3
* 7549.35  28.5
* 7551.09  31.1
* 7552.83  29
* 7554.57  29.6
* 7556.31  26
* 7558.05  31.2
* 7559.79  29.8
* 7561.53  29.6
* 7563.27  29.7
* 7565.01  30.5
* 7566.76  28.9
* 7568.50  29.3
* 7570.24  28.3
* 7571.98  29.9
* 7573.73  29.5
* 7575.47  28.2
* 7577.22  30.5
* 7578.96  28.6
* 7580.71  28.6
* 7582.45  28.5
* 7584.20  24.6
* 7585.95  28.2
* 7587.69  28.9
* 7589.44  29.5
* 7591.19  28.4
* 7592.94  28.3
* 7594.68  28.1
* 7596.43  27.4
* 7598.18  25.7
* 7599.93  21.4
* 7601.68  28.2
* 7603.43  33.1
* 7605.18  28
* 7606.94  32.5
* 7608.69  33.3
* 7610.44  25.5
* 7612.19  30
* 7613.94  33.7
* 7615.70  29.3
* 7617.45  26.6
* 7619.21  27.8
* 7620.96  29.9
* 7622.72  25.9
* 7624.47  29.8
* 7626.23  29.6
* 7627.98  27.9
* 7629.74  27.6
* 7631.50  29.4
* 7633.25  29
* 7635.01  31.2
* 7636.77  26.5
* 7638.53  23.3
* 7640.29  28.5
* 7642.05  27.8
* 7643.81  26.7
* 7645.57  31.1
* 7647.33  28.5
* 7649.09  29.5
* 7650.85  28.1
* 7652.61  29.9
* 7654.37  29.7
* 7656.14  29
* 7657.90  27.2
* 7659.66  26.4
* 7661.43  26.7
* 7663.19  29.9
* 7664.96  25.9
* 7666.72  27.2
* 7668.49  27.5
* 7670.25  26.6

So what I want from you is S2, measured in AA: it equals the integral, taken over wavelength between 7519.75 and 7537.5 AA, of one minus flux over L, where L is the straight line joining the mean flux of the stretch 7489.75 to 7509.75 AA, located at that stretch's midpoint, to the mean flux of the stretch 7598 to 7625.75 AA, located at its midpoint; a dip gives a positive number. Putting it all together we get 0.3 AA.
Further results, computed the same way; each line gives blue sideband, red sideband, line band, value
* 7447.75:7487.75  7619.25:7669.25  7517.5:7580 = -0.8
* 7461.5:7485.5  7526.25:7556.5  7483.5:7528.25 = 1.1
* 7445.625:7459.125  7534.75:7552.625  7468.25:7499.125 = -0.1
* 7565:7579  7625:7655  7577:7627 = 0.6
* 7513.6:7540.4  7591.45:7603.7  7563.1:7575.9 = -0.6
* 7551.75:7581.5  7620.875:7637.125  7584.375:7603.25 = 1.0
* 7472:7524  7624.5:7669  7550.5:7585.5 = -0.5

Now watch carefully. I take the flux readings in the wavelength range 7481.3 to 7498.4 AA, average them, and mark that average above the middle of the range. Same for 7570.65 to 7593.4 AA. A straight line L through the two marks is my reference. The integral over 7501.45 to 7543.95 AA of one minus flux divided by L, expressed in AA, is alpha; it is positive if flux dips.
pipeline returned -0.2 AA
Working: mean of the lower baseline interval 28.7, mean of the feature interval 28.8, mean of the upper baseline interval 28.6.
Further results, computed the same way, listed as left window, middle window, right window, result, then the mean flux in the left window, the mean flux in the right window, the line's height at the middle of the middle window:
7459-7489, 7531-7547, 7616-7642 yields -0.7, 29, 28.1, 28.6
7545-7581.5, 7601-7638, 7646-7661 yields -0.6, 29.1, 28.6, 28.8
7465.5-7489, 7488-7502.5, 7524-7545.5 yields 0.0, 29.2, 29.2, 29.2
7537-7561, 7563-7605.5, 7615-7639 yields 0.6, 29.3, 28.2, 28.8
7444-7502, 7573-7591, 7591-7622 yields 0.2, 29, 28.7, 28.8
